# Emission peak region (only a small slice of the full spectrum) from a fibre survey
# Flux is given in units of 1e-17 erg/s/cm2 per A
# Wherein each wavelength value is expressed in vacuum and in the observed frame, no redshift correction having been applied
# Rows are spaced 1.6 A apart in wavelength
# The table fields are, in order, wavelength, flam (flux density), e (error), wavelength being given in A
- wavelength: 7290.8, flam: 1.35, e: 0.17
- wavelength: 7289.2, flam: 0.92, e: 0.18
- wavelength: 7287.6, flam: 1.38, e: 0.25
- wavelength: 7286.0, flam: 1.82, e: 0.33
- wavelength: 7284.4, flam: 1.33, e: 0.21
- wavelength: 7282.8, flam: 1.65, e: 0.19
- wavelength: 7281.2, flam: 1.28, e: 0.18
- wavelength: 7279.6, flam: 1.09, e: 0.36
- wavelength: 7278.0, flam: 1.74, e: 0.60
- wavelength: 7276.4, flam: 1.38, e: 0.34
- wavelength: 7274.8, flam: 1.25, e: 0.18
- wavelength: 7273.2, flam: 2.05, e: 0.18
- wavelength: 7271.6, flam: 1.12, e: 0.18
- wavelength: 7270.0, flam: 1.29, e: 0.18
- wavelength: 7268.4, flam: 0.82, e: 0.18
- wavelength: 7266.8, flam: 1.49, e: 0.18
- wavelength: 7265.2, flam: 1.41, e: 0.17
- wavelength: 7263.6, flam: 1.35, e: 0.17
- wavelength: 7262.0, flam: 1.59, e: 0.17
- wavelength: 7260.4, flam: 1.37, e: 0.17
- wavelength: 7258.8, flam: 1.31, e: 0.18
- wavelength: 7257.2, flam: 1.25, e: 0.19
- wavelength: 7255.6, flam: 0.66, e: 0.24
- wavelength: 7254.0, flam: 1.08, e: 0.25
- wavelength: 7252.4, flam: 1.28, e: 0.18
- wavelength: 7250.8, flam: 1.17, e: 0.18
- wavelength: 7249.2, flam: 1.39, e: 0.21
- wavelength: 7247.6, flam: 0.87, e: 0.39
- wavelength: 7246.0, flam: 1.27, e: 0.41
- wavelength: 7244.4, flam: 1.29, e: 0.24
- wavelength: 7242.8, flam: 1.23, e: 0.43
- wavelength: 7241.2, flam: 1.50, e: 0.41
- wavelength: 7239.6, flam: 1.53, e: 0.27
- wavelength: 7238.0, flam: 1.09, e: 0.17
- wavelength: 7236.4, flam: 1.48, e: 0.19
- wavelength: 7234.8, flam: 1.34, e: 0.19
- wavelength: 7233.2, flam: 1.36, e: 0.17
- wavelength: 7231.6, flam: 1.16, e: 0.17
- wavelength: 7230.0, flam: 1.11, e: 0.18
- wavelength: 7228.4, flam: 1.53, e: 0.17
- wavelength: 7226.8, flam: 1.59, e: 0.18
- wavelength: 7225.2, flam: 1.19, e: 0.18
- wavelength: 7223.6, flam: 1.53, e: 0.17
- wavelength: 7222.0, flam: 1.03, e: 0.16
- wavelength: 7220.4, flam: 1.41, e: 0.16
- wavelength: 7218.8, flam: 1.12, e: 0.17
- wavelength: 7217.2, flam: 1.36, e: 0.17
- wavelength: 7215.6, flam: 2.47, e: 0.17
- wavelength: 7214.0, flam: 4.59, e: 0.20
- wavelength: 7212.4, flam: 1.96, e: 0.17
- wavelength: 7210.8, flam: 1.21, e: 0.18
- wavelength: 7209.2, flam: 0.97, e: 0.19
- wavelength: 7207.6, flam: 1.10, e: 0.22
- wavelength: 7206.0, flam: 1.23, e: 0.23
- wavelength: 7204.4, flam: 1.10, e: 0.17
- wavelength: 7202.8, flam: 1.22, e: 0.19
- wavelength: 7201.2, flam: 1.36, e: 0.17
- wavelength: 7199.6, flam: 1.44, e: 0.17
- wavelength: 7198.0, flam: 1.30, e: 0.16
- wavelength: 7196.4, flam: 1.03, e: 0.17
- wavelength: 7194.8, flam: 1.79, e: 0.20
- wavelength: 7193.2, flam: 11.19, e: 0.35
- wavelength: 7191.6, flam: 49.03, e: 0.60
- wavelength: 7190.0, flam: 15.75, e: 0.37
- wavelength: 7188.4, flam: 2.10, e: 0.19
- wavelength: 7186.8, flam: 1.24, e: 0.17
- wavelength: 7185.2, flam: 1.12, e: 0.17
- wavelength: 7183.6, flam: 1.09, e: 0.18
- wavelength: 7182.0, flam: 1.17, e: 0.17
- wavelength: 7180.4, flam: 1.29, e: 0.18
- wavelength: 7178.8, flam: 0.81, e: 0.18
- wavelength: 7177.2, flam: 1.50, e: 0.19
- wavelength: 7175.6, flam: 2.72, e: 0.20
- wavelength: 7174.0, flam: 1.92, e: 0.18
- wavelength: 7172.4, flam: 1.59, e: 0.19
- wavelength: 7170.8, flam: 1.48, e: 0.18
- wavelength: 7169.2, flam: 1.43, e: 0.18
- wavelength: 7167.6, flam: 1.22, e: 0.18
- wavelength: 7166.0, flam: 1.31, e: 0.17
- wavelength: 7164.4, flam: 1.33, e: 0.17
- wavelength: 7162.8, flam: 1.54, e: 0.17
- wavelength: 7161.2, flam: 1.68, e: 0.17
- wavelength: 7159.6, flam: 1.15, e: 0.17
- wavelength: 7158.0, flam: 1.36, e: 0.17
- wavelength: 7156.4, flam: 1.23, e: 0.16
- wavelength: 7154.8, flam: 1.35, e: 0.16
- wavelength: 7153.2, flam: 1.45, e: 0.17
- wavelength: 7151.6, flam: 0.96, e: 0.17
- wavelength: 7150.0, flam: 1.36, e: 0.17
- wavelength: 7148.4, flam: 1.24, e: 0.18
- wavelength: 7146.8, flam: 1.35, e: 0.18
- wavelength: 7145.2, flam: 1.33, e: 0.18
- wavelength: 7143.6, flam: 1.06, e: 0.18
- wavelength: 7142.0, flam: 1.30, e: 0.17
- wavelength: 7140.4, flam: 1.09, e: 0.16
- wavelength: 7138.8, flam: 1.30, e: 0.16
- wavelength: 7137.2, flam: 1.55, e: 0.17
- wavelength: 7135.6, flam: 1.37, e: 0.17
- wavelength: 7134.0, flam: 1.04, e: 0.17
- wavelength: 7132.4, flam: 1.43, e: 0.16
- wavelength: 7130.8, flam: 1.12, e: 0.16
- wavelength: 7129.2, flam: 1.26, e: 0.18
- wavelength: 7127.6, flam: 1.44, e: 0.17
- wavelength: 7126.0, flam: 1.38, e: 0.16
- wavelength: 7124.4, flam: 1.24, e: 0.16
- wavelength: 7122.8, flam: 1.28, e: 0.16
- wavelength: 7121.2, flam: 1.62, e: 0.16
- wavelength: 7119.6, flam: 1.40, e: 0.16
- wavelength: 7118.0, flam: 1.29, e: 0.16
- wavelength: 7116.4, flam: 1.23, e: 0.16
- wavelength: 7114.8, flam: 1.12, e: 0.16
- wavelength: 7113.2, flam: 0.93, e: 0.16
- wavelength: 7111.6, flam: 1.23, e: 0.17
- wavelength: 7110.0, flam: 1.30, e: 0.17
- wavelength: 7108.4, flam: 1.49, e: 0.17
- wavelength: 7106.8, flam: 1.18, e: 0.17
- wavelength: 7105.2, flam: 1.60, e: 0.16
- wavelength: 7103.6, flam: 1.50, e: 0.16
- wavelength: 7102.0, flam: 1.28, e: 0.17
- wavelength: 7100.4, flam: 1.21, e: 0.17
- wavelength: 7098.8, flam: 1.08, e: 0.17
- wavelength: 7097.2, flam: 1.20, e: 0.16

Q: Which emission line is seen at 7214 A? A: [N II] 6583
